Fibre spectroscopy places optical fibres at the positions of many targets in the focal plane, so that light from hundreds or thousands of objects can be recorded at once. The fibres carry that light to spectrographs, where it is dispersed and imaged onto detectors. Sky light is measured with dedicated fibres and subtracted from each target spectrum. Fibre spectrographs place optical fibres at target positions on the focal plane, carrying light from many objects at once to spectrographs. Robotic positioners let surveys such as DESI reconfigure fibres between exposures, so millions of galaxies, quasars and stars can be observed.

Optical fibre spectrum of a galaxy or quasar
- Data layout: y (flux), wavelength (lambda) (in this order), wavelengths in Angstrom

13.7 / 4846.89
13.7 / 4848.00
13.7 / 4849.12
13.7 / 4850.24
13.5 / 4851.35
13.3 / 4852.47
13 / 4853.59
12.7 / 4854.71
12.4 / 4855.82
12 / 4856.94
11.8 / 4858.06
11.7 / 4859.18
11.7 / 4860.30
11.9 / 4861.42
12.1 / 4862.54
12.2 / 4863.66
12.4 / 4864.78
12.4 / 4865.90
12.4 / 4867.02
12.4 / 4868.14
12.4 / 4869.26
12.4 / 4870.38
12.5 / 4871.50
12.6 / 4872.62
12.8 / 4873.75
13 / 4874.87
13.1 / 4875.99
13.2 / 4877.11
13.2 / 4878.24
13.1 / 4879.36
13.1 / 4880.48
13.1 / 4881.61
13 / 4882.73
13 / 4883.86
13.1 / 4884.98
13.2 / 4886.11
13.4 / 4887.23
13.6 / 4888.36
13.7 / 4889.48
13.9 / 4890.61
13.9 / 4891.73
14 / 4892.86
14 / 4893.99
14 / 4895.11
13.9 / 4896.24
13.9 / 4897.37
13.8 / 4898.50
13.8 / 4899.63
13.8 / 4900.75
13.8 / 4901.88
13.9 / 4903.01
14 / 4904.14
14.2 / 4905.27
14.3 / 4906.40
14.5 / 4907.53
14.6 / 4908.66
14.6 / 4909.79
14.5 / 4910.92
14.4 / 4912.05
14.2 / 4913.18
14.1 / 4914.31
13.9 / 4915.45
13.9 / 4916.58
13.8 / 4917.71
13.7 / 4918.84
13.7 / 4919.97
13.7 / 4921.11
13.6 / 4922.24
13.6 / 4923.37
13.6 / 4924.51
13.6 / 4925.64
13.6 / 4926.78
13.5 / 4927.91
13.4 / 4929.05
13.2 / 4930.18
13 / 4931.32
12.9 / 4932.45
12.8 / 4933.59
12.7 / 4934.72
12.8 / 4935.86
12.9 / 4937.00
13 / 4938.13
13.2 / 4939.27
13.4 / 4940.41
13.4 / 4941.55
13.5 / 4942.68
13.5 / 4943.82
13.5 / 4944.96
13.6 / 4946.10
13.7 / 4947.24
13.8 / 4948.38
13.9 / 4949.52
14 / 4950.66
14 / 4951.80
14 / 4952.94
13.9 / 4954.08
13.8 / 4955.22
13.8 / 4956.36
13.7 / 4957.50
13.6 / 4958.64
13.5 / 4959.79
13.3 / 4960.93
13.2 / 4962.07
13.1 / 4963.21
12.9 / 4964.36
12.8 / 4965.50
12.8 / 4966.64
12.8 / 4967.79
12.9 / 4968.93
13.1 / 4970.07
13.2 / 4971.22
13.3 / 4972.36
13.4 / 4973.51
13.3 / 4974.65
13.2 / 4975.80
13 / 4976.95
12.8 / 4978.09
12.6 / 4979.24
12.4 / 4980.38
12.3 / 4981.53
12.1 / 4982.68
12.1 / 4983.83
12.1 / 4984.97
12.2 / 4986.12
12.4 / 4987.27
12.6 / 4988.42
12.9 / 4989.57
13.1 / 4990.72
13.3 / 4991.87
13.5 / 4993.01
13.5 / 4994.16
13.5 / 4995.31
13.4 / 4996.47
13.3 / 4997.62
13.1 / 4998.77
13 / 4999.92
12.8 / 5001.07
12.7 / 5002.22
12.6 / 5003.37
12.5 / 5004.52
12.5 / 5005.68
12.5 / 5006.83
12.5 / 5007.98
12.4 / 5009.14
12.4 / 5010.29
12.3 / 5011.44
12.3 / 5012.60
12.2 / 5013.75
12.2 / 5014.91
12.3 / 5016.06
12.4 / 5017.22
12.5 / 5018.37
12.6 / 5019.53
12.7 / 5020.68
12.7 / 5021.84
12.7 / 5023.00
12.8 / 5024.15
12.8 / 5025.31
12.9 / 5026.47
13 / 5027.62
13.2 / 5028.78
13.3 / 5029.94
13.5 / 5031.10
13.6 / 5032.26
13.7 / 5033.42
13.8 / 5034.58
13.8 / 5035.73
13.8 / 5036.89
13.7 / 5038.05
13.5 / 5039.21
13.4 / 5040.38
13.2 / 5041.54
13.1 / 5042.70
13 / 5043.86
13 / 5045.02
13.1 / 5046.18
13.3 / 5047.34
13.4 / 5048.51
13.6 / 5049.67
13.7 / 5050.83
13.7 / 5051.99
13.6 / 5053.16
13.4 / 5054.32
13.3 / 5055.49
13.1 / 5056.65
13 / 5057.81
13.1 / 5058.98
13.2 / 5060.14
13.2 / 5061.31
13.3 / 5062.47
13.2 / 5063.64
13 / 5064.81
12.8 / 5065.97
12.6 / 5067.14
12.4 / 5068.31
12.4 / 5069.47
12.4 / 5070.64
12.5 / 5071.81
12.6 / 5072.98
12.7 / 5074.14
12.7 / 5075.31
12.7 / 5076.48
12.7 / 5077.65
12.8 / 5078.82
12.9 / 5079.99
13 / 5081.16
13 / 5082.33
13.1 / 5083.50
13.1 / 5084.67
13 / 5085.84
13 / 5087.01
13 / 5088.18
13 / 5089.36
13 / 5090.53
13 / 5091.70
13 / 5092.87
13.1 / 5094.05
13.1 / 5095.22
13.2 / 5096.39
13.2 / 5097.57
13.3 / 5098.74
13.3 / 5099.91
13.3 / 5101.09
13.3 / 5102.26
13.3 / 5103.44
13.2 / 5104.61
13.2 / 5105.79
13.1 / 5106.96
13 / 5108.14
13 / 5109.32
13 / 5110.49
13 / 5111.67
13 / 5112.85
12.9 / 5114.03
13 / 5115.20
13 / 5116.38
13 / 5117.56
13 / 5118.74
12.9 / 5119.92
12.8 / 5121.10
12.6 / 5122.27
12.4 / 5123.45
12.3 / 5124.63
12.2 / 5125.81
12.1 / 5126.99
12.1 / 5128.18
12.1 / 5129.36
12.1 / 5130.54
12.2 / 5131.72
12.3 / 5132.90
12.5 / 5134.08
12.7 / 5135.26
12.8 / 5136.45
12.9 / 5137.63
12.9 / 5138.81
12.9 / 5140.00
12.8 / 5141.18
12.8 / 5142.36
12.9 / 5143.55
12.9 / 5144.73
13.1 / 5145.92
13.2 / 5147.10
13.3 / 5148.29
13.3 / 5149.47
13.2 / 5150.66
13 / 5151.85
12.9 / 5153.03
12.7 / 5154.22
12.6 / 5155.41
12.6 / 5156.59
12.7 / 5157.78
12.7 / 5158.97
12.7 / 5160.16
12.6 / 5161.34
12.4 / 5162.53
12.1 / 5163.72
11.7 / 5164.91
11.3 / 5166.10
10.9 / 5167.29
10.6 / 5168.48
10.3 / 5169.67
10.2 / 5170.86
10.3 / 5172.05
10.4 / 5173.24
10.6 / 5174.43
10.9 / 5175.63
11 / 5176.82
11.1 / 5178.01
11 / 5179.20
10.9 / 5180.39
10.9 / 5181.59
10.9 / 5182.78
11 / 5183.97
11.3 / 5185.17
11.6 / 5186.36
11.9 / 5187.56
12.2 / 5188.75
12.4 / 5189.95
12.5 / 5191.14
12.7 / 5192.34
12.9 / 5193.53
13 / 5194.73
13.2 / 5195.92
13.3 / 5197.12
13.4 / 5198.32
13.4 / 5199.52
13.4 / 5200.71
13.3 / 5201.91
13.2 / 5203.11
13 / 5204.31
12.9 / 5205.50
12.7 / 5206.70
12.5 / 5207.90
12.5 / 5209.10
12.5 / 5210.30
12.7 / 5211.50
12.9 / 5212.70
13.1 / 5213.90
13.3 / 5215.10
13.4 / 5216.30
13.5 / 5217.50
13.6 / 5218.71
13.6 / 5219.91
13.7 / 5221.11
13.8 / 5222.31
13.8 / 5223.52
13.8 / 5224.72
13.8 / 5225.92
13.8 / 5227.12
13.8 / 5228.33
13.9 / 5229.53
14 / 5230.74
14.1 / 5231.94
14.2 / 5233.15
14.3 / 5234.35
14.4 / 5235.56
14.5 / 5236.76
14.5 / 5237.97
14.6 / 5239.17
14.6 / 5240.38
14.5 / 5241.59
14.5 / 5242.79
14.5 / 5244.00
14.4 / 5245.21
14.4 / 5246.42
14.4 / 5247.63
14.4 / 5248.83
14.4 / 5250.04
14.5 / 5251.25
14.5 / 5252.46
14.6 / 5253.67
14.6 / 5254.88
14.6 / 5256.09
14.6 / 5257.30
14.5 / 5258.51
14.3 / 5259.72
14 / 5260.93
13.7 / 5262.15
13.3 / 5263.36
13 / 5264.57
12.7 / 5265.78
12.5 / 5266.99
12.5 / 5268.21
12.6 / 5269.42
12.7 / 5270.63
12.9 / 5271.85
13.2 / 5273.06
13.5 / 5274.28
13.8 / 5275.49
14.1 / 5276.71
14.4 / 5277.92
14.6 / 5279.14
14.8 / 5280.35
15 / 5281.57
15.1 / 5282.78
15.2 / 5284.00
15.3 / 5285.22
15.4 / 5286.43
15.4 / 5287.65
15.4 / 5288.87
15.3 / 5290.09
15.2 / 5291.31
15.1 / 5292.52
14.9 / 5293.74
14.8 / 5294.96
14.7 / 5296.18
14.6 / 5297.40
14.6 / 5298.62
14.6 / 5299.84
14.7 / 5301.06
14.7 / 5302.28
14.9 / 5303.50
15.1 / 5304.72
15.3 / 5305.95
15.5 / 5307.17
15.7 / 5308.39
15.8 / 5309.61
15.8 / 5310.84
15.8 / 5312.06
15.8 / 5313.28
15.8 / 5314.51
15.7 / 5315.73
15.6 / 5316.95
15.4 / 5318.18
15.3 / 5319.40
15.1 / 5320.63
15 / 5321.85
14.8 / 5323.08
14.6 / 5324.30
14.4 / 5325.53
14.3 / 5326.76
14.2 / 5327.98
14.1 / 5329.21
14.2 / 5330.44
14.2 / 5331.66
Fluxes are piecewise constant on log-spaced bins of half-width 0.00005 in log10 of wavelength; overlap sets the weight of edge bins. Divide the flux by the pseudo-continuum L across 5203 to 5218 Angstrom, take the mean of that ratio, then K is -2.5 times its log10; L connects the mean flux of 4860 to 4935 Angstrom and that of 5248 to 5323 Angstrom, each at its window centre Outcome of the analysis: 0.11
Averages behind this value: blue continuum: 13.4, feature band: 12.9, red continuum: 14.6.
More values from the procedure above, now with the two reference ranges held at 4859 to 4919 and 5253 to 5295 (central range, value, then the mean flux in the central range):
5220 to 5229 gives 0.025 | 13.8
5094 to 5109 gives 0.051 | 13.2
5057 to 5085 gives 0.075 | 12.9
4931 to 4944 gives 0.033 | 13.1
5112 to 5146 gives 0.102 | 12.7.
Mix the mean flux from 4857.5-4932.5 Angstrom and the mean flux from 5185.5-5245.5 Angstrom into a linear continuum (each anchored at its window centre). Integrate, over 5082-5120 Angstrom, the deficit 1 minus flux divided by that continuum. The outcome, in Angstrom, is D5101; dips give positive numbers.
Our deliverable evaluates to 0.9 Angstrom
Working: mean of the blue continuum 13.4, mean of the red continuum 13.4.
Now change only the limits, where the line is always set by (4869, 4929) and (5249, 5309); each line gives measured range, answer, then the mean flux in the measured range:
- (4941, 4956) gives -0.02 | 13.7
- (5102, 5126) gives 1.95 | 12.9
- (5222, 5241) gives 0.23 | 14.1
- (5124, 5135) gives 1.46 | 12.2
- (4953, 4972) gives 0.63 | 13.3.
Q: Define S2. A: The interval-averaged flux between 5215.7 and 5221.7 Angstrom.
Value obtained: 13.6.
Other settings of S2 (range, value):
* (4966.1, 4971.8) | 13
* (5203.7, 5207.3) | 12.9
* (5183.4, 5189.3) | 11.6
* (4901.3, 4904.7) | 13.9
